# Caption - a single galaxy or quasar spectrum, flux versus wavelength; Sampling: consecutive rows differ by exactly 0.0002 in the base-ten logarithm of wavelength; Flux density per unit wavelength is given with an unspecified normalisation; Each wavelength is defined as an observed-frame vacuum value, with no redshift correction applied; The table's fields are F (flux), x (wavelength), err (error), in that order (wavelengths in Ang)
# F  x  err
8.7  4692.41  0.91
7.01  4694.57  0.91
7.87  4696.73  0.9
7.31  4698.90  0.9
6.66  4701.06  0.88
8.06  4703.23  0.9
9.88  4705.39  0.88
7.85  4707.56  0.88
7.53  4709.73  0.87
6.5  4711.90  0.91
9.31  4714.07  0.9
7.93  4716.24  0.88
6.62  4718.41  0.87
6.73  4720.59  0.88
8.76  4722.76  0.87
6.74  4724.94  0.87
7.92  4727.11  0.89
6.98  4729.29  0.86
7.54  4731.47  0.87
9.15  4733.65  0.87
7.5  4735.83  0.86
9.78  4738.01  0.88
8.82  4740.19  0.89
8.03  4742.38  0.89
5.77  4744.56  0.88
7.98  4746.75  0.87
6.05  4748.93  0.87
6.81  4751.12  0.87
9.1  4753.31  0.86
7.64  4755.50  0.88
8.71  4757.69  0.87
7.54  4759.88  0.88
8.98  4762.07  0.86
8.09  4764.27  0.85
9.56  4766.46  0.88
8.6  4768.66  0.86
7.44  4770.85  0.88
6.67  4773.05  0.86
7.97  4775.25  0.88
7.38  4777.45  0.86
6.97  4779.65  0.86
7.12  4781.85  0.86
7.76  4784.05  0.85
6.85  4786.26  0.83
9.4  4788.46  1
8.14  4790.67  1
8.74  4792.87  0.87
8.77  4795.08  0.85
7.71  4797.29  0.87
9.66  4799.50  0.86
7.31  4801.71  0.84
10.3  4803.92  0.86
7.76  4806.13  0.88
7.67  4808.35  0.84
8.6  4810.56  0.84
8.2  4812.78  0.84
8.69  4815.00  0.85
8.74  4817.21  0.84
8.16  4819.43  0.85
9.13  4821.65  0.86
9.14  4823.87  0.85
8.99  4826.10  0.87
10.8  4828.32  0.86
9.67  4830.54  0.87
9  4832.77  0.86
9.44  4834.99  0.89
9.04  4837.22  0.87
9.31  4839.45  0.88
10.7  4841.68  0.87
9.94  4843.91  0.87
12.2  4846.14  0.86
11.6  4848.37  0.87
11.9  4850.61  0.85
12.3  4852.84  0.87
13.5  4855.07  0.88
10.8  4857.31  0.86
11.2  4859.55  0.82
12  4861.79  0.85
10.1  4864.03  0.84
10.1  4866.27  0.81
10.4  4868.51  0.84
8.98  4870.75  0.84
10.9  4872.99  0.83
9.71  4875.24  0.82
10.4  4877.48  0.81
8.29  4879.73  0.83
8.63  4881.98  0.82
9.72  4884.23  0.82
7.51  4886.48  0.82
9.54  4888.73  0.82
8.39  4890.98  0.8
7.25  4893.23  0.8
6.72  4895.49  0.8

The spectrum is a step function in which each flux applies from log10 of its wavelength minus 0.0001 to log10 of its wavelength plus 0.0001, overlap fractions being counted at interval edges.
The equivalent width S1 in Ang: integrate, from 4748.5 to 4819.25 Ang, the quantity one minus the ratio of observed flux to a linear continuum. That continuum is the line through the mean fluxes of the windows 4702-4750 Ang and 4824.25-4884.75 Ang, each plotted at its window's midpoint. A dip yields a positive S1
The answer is 6.5 Ang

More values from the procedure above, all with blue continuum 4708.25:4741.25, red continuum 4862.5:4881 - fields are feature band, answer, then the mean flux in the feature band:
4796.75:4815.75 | 1.1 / 8.45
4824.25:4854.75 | -3.1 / 10.4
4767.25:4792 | 2.6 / 7.7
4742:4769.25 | 1.3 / 7.9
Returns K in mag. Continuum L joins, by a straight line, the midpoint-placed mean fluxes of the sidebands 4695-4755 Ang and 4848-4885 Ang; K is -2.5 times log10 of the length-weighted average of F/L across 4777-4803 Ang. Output 0.13 mag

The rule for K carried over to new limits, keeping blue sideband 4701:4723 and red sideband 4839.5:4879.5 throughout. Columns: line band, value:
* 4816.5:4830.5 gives 0.104 mag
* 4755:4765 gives 0.075 mag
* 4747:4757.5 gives 0.147 mag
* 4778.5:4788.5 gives 0.244 mag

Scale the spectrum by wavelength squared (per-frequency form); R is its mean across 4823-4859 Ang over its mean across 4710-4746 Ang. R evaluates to 1.43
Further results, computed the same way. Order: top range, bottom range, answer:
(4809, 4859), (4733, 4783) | 1.31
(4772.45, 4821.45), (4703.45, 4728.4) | 1.08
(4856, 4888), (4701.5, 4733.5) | 1.36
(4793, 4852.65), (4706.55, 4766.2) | 1.24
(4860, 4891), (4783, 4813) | 1.20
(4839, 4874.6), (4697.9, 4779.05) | 1.48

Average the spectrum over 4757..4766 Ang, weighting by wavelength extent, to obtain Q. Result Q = 8.4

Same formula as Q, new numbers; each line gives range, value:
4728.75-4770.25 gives 8.04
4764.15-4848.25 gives 8.72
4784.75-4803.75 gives 8.41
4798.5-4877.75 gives 9.9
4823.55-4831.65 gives 9.7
